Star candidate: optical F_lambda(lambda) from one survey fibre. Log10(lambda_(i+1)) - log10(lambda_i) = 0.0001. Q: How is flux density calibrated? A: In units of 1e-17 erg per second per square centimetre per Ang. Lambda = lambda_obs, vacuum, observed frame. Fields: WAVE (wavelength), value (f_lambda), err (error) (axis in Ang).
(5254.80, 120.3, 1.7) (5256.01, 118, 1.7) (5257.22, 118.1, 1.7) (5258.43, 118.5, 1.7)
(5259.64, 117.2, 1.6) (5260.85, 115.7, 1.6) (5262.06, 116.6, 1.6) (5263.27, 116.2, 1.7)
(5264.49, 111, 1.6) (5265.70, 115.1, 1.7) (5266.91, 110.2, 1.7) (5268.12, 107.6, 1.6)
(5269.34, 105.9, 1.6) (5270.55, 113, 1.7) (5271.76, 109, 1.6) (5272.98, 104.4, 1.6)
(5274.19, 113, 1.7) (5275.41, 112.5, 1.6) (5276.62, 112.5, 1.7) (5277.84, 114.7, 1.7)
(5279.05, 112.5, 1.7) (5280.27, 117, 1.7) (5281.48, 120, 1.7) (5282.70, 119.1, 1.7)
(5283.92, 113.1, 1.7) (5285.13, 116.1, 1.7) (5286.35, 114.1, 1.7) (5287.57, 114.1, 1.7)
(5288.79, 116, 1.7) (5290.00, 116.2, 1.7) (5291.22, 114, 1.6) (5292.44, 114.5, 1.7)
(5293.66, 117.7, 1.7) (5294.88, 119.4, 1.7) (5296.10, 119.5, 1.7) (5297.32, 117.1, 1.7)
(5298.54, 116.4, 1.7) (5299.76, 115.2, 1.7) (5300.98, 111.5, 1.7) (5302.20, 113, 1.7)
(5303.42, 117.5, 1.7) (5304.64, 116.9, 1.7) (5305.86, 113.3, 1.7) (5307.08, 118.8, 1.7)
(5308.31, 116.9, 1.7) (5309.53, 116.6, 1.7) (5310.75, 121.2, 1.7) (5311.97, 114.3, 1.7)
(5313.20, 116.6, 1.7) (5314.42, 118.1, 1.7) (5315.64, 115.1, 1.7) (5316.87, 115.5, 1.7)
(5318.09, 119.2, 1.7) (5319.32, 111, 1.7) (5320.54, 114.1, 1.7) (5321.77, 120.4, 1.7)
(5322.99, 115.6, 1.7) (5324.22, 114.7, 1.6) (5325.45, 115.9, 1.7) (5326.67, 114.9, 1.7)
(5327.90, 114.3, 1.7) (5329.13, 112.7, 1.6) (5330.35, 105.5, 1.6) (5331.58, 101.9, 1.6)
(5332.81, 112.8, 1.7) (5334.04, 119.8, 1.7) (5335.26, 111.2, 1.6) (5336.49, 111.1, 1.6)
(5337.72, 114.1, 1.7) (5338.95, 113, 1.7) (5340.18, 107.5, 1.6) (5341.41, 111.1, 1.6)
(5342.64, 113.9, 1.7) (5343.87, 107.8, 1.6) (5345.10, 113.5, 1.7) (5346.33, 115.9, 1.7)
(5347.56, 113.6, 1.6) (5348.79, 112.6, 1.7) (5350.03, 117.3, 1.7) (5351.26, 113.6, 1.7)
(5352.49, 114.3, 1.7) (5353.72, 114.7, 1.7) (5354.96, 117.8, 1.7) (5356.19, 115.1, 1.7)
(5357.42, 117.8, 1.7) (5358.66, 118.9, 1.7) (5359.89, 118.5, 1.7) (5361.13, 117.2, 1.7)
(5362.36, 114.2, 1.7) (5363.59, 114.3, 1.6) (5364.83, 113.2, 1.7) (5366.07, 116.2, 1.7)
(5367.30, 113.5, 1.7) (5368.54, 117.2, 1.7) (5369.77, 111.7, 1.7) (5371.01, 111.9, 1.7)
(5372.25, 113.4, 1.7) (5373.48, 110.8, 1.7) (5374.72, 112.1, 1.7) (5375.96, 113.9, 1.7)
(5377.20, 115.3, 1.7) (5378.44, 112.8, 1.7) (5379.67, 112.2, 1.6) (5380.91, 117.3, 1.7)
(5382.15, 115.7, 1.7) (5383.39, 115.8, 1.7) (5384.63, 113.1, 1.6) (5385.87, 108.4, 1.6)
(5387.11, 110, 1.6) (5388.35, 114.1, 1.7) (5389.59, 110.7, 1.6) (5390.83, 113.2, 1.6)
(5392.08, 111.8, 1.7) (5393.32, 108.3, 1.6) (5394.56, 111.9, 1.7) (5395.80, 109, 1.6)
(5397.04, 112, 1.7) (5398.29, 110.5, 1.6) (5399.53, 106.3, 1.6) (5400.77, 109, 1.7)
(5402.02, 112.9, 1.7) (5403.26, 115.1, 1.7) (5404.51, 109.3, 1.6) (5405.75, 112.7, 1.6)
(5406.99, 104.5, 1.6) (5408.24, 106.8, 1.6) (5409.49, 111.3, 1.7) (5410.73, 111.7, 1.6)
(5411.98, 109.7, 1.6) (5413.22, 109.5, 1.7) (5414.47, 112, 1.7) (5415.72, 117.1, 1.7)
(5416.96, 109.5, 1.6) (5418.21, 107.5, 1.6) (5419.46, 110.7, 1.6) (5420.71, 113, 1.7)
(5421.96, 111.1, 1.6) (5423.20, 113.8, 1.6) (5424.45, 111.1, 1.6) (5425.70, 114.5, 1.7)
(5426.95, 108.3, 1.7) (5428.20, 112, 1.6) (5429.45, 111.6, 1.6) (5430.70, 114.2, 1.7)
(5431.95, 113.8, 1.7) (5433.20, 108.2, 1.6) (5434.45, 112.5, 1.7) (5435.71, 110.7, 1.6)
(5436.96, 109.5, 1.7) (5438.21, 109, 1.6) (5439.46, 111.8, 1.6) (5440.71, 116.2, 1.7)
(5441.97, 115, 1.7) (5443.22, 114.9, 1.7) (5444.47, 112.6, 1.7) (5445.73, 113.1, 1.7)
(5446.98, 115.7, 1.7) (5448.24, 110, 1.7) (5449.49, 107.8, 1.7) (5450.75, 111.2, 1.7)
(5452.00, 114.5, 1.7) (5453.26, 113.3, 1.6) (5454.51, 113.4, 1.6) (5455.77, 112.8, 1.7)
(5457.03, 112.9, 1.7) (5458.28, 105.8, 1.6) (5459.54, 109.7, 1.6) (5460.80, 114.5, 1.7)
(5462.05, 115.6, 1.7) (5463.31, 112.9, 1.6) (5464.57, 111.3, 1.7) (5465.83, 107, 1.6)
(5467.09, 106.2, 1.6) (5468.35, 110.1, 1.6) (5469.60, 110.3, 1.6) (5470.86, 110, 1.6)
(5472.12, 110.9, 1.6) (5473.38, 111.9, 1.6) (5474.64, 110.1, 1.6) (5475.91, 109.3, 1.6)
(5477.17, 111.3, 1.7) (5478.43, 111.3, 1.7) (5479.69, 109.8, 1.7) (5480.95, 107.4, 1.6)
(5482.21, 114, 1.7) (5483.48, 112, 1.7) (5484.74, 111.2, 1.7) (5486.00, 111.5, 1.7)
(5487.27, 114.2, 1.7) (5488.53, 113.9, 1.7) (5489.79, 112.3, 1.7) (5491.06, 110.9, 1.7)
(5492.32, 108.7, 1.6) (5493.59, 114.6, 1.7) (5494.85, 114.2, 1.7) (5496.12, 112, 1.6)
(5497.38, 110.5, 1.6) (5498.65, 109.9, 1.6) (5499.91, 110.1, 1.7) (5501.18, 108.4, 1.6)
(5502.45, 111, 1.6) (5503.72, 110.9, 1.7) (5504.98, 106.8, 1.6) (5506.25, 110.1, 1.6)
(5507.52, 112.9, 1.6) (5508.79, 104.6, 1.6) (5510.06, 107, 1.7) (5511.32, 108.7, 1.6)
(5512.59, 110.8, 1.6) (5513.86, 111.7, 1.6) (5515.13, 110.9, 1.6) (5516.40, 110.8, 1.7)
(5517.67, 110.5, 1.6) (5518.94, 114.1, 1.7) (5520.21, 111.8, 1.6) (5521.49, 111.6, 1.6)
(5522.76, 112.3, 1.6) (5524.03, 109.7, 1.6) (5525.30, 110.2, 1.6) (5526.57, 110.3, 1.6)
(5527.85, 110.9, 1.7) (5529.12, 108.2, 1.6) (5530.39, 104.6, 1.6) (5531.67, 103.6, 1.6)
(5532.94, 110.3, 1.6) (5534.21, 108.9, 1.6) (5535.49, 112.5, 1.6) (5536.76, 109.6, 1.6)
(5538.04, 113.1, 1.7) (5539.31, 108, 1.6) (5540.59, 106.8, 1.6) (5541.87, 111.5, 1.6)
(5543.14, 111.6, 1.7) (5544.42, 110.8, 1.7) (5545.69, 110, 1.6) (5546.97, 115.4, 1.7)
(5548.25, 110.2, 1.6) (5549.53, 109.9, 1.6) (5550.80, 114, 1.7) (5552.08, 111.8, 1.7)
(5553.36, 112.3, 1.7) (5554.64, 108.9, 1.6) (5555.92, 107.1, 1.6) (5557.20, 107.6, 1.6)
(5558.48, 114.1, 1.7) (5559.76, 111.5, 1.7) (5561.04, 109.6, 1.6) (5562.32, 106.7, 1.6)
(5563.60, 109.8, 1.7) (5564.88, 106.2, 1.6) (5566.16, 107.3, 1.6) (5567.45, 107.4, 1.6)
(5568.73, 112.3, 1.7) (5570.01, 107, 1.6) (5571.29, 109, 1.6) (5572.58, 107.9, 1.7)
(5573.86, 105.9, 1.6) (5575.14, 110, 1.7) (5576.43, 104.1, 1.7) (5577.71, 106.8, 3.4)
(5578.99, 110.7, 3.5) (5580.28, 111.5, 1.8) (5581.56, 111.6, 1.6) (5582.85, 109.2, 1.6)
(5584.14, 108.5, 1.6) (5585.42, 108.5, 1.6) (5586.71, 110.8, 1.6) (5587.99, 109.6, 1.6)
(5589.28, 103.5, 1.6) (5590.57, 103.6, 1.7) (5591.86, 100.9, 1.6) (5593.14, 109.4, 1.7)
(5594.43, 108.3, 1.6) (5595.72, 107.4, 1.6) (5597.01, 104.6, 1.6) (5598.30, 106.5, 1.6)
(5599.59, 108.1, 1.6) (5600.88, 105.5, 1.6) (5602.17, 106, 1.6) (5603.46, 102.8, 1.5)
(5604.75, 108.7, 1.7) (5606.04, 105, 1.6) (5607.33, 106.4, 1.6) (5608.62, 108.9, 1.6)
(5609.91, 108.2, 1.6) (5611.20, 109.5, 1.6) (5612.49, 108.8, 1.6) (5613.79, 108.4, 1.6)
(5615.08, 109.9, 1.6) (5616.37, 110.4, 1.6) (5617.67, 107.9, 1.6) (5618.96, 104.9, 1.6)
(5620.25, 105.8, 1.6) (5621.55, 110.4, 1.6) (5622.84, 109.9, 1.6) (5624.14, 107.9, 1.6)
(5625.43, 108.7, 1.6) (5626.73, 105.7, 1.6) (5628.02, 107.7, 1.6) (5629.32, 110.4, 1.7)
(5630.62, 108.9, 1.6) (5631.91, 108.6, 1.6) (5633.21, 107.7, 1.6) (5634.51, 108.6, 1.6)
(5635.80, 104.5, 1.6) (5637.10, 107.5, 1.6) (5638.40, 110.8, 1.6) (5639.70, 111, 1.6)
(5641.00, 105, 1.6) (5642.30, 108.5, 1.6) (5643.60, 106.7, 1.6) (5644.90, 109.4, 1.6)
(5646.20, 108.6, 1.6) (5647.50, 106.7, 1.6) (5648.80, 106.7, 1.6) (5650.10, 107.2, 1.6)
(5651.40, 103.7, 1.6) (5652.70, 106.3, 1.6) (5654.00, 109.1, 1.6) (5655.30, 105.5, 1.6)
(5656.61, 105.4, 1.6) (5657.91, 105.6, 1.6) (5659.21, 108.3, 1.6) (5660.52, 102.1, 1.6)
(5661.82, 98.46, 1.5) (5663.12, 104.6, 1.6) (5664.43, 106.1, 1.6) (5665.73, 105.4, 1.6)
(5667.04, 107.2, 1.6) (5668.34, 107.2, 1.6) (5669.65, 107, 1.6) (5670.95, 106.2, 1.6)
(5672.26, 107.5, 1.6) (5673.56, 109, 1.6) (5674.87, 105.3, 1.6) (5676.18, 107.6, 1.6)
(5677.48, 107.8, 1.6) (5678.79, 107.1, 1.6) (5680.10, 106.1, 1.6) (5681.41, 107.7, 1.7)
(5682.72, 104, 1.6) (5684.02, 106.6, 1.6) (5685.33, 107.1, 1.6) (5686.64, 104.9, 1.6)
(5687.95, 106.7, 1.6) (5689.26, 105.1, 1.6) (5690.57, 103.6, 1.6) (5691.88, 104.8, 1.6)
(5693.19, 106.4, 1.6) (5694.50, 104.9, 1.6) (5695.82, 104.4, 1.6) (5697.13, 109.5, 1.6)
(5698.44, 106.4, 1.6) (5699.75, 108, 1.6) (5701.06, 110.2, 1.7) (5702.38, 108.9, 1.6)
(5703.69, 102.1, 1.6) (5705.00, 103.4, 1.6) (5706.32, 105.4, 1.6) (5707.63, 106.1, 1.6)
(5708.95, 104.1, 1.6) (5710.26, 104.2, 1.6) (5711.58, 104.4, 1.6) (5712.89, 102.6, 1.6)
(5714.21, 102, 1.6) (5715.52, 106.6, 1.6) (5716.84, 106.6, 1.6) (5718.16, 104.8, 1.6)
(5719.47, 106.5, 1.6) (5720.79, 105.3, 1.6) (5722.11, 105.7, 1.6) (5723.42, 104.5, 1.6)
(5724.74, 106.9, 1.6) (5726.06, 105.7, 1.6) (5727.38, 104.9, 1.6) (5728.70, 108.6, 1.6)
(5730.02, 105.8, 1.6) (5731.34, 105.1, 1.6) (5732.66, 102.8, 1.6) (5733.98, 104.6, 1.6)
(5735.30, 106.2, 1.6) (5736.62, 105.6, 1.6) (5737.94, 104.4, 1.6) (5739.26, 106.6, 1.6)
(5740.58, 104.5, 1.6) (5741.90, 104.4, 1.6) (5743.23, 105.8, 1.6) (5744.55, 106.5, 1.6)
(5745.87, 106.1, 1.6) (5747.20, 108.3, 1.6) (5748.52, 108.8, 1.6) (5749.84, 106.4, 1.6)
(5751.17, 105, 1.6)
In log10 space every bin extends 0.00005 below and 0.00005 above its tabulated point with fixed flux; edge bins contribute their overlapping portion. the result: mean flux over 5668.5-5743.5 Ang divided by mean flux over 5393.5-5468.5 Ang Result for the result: 1.0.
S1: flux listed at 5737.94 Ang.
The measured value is 104.4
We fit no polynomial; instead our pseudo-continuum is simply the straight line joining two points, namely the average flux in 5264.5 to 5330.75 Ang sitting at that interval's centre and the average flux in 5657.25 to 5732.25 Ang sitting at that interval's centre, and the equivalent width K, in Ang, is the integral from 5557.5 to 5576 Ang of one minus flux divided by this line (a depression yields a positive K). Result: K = 0.0 Ang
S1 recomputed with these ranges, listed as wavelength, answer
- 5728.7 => 108.6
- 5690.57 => 103.6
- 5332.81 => 112.8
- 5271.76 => 109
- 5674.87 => 105.3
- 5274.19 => 113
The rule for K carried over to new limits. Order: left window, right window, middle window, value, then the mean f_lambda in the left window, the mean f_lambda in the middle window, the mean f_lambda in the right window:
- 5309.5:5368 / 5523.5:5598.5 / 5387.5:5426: 0.61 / 114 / 111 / 109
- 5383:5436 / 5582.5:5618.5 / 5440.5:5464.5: -0.52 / 111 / 113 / 107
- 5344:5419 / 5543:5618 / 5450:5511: -0.14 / 113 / 111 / 109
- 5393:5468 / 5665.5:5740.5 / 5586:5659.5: 0.06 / 111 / 107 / 106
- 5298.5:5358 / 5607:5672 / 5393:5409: 0.40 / 114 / 110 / 107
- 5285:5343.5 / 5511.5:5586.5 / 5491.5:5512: 0.14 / 115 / 110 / 110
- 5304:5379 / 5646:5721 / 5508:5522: -0.02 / 114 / 110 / 106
